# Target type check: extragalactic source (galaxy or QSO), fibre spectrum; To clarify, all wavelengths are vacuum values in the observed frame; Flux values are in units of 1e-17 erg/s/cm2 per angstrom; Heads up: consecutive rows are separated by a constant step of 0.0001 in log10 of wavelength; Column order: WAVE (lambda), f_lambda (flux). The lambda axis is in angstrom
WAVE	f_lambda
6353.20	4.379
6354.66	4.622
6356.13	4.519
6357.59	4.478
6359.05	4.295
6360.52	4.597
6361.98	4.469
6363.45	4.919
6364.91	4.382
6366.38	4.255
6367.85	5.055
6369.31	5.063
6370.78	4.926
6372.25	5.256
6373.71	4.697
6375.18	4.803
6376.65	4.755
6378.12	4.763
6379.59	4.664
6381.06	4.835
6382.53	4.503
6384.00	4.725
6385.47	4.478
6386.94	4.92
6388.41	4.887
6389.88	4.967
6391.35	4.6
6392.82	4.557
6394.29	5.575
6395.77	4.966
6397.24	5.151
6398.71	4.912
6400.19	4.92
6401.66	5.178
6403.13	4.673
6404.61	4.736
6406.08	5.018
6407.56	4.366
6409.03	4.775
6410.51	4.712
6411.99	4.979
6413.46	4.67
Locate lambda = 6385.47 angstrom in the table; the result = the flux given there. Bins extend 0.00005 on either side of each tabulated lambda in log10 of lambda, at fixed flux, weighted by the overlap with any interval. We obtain 4.478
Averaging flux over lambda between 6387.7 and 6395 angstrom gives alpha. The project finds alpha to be 4.92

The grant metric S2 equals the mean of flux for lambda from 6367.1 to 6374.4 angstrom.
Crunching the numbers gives 5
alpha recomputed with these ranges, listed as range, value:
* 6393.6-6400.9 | 5.1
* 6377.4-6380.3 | 4.71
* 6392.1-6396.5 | 5.03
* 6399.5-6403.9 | 4.93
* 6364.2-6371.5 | 4.73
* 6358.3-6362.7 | 4.46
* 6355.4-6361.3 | 4.48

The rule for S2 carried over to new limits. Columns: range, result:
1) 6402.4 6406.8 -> 4.81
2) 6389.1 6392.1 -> 4.79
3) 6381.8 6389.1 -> 4.7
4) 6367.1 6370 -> 5.06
